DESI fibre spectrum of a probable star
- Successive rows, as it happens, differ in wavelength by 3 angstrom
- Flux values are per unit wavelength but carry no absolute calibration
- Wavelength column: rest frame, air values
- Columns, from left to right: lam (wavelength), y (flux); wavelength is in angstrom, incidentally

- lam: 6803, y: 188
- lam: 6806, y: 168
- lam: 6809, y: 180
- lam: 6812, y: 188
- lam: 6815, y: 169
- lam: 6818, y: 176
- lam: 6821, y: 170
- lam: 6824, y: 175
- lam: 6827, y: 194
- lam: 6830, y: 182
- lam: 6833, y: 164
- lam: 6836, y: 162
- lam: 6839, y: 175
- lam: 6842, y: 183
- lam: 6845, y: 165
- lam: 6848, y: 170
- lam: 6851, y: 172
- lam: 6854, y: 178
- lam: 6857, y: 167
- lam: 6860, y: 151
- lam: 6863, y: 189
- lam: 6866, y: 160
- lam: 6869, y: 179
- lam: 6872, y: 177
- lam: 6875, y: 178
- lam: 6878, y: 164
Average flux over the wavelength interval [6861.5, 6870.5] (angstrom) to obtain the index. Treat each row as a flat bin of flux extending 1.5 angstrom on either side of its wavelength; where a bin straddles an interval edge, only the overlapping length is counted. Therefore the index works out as 176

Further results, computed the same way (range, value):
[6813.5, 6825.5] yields 172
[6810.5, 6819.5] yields 178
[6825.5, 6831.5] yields 188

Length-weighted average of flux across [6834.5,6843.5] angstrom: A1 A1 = 173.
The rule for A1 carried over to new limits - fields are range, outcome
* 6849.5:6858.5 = 172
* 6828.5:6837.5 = 169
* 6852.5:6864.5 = 171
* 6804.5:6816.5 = 176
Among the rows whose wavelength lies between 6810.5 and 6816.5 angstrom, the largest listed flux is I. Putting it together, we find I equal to 188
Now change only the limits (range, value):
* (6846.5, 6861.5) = 178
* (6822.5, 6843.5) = 194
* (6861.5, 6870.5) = 189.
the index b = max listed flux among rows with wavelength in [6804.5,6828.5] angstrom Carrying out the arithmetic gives 194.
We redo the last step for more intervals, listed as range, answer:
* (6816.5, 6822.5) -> 176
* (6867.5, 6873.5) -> 179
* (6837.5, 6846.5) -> 183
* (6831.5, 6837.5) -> 164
